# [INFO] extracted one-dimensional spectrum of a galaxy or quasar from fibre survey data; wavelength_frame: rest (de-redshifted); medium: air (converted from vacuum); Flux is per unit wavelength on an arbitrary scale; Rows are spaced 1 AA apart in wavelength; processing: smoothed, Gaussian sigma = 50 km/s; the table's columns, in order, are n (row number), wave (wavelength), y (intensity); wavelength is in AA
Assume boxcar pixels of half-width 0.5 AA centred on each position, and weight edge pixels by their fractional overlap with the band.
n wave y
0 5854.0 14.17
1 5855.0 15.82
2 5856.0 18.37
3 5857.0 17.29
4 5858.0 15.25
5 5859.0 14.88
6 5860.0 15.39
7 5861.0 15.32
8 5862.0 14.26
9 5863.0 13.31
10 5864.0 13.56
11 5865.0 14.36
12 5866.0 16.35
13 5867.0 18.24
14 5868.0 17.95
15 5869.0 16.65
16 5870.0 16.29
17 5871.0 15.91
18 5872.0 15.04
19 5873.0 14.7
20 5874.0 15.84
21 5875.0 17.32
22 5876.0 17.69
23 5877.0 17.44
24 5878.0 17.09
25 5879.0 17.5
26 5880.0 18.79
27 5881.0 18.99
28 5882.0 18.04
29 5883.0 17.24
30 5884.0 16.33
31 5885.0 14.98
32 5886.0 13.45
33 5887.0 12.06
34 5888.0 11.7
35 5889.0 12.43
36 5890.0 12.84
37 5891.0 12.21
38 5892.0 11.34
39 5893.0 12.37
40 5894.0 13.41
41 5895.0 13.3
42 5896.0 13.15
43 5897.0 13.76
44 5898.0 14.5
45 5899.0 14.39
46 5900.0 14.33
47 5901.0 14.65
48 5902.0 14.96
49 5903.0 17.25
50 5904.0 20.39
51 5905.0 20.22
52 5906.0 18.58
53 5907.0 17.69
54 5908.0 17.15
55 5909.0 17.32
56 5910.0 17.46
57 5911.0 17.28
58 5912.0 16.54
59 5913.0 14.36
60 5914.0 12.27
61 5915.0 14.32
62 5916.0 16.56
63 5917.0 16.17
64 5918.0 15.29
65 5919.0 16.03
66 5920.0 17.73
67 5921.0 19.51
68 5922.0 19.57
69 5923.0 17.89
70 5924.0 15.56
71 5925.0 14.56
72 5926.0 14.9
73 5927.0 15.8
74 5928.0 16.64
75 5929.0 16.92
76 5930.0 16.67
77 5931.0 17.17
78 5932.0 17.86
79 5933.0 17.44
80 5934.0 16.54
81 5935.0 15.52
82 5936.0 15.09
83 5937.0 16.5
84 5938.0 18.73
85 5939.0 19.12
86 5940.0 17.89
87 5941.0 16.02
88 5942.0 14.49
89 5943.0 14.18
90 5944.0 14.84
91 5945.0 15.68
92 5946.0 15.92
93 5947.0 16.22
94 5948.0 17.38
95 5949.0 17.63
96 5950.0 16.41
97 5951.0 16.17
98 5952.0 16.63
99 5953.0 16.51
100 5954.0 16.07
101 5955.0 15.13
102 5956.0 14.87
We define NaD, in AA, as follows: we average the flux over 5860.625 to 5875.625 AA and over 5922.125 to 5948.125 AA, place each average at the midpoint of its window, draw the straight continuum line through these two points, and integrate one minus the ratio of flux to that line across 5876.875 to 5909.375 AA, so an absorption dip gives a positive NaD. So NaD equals 1.1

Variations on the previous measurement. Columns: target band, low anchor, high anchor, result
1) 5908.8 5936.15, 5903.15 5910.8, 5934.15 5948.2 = 1.5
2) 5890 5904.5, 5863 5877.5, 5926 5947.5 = 1.8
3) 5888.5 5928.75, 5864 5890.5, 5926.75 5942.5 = 1.9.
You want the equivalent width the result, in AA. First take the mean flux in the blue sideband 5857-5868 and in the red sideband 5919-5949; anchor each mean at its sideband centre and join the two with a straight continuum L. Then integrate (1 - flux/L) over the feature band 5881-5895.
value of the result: 1.7 AA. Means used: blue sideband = 15.3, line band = 13.9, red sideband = 16.6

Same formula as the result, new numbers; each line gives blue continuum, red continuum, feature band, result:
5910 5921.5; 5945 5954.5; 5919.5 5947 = -0.5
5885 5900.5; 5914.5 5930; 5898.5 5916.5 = -2.0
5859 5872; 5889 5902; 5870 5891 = -1.7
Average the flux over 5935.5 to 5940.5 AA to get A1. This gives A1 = 17.5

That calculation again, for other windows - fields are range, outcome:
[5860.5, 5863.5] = 14.3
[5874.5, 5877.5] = 17.5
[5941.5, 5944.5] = 14.5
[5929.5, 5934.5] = 17.1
